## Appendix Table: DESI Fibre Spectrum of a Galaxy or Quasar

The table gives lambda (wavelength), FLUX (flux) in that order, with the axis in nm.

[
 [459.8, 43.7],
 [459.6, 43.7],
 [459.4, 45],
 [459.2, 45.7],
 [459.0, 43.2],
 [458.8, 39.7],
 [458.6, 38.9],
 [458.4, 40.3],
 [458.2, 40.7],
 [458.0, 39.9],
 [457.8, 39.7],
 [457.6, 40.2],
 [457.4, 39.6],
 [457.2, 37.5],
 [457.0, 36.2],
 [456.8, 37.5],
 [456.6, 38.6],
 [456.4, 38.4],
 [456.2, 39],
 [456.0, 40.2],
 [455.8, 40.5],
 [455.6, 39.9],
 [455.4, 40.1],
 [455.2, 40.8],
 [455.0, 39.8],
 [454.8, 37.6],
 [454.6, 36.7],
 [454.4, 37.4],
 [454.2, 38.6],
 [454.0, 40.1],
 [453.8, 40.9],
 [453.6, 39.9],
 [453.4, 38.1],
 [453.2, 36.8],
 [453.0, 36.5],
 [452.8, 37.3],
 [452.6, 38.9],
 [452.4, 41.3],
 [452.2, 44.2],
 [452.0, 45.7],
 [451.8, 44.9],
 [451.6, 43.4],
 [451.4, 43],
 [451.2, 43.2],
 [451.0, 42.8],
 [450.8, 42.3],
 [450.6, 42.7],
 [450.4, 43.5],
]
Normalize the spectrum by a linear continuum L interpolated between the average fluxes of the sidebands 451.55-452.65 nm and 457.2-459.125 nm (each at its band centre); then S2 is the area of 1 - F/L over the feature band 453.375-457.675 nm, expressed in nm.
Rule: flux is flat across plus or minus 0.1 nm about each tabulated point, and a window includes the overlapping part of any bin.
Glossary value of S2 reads 0.260 nm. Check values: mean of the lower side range 43.2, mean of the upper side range 40.2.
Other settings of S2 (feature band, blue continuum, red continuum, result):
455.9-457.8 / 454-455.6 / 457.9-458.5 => 0.05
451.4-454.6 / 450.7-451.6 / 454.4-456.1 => 0.08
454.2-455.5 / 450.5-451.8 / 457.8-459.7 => 0.11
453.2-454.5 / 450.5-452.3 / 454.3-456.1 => 0.06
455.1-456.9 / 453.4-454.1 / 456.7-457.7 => -0.03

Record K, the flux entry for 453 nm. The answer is 36.5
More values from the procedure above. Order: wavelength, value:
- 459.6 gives 43.7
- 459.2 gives 45.7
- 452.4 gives 41.3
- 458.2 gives 40.7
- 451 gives 42.8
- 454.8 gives 37.6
